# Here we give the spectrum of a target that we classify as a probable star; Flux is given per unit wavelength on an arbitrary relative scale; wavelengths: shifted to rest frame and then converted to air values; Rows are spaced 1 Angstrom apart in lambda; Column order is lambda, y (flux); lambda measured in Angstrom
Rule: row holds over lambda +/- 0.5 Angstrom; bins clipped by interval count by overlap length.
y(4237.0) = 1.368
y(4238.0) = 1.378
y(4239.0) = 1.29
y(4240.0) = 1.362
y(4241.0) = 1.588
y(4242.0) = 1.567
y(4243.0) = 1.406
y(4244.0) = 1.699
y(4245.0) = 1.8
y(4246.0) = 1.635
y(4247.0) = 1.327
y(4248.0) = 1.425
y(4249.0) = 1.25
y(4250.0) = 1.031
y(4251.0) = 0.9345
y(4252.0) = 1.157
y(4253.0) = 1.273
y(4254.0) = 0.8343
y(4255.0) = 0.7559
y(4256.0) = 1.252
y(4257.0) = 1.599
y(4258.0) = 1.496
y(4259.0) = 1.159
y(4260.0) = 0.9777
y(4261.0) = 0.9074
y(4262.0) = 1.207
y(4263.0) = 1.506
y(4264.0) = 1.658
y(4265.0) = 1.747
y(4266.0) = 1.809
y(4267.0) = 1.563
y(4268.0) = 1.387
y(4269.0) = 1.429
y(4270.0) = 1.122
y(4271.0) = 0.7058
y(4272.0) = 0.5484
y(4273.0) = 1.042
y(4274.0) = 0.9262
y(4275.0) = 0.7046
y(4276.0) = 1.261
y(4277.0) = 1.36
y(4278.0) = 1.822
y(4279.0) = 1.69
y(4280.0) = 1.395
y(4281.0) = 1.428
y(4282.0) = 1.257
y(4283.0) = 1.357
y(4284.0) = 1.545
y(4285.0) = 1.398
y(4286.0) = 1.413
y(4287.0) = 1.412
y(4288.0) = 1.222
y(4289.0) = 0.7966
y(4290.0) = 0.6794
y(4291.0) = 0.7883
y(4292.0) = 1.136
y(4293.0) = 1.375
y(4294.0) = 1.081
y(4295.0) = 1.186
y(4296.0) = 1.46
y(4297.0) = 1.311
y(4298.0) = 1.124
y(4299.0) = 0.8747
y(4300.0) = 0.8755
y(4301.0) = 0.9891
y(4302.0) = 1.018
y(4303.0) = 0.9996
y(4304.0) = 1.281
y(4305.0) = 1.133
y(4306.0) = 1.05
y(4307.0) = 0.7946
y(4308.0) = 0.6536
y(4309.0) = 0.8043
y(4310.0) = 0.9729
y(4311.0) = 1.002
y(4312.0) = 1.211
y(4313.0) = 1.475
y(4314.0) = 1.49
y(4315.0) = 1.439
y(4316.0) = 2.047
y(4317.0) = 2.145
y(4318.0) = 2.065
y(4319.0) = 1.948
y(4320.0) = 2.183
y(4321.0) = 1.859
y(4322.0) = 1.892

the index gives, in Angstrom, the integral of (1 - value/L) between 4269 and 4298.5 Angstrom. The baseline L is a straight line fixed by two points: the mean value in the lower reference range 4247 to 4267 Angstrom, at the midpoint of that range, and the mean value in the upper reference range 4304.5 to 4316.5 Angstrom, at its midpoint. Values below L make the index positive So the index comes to 0.6 Angstrom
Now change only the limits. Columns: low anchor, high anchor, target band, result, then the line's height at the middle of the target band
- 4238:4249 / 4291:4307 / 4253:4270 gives 0.5 Angstrom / 1.37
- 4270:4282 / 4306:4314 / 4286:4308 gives 0.1 Angstrom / 1.08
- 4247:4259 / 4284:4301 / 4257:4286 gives -3.5 Angstrom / 1.17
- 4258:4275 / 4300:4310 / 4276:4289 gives -3.4 Angstrom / 1.12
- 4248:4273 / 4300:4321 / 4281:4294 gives 0.8 Angstrom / 1.28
